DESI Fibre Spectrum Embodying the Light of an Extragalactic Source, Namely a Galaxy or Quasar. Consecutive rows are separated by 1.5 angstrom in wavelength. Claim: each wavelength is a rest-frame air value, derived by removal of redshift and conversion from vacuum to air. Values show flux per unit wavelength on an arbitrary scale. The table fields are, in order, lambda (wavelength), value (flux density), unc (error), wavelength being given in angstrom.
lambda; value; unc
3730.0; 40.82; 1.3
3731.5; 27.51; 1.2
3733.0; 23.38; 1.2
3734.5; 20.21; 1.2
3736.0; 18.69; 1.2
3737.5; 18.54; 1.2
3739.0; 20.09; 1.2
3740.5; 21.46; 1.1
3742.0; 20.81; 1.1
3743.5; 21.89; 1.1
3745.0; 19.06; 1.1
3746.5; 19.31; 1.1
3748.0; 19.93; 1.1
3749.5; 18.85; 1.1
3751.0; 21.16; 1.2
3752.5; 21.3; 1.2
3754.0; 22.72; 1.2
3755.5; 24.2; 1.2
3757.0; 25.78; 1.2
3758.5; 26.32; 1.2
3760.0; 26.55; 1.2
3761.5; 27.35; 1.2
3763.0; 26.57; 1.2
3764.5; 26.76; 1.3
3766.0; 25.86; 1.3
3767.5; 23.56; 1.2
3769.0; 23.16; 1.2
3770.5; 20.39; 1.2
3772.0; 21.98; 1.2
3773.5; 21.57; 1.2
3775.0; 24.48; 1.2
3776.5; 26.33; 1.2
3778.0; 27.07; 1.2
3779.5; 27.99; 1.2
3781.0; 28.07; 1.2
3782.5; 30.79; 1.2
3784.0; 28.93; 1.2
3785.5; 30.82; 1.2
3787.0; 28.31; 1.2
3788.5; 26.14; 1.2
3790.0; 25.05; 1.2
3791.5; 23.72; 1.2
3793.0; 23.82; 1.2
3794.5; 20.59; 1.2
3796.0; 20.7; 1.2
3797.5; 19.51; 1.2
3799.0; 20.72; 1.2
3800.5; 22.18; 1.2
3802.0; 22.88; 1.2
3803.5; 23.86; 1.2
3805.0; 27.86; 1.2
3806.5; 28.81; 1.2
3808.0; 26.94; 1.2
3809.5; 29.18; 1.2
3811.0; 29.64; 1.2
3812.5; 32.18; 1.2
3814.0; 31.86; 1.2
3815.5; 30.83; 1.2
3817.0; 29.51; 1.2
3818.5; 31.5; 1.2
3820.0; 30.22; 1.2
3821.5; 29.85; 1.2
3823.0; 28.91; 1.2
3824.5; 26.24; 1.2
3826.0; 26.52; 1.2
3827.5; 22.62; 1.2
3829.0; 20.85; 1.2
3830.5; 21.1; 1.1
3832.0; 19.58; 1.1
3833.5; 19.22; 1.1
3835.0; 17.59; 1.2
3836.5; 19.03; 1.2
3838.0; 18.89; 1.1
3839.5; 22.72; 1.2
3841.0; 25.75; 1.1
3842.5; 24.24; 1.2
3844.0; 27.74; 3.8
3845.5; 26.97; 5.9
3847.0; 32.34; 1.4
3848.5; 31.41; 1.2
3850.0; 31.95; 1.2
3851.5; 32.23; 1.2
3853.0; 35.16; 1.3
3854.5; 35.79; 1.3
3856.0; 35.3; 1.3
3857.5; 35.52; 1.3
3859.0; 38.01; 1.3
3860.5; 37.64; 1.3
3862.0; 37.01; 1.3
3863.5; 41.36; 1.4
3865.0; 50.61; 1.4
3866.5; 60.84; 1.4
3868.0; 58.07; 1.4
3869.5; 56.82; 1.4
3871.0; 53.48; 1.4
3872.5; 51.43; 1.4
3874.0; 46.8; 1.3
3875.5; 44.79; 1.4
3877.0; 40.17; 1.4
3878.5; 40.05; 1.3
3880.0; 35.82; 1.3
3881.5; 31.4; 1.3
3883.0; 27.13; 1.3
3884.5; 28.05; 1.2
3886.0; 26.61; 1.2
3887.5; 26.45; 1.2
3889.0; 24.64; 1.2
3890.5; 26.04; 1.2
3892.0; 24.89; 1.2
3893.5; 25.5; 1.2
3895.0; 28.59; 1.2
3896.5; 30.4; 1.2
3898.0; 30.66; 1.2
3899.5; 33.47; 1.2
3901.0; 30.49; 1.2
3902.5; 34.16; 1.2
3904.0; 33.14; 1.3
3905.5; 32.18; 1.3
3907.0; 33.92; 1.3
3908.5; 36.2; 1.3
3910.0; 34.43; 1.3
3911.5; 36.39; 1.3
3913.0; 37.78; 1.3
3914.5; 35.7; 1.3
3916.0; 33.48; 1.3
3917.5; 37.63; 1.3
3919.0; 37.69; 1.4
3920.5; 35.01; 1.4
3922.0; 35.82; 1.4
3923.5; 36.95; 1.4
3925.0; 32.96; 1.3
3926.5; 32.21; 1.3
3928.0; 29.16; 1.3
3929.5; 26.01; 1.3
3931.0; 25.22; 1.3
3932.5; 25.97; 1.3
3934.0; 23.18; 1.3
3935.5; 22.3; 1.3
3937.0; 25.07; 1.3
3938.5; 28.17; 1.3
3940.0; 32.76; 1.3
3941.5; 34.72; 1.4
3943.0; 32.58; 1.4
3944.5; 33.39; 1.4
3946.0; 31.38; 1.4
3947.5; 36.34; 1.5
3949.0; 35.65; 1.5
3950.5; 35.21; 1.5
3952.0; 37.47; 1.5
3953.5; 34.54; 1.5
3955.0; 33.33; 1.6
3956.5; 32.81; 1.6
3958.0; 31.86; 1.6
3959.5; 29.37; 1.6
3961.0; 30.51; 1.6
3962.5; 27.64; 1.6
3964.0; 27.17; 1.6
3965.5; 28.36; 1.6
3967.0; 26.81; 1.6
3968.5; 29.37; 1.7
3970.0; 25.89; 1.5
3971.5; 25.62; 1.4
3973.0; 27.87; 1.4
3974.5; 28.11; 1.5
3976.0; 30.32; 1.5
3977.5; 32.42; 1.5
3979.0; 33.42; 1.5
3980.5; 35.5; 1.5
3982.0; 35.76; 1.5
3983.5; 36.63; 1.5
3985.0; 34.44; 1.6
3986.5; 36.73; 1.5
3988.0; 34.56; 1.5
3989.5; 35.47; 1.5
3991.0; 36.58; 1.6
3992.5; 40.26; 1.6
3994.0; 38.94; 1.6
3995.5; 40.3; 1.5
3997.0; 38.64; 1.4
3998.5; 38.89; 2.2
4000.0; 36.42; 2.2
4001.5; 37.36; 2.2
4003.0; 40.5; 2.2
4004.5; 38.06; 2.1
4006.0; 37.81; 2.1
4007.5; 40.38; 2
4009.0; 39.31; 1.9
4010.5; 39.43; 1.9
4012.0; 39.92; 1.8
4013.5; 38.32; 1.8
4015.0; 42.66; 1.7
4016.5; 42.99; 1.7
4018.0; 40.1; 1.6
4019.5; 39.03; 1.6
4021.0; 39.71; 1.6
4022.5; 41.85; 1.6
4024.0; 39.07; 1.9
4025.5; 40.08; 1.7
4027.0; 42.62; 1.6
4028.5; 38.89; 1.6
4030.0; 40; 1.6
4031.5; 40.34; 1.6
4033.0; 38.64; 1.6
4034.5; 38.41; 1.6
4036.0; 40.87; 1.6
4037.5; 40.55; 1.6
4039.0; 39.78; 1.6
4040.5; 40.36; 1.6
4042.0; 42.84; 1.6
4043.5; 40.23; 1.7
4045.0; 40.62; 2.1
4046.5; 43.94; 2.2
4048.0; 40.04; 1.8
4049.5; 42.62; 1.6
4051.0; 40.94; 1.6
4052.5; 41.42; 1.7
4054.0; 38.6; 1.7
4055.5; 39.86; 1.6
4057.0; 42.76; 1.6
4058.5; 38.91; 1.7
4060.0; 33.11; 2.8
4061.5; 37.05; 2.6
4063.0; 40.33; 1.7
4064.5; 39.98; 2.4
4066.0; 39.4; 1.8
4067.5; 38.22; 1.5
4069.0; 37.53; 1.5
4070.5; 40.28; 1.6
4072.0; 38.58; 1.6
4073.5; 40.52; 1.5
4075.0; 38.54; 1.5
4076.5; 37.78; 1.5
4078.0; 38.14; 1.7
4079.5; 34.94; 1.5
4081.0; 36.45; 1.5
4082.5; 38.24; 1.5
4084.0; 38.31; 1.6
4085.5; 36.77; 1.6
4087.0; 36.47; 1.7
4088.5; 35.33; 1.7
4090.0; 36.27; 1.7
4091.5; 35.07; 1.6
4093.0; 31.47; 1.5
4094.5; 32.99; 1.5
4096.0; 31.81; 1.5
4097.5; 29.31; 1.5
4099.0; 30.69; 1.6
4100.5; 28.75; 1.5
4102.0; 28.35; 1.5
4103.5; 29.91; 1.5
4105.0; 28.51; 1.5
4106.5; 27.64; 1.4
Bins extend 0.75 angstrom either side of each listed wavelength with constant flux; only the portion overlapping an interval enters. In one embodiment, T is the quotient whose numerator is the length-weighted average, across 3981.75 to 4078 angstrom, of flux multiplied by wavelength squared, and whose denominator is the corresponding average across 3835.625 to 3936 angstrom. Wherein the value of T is 1.25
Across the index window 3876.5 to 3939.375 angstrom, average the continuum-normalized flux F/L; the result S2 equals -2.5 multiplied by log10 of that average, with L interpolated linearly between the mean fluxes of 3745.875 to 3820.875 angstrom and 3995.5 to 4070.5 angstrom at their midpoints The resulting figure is 0.05 mag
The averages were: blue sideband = 25.5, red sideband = 39.8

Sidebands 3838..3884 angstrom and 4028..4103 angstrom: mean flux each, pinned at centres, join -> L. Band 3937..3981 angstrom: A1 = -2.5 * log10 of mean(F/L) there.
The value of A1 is 0.21 mag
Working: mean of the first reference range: 37.9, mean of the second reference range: 37.8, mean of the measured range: 31.2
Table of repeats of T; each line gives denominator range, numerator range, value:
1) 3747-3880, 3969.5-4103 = 1.43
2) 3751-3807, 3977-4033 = 1.74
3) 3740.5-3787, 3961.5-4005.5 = 1.55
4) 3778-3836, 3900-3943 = 1.31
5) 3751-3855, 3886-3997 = 1.33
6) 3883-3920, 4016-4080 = 1.36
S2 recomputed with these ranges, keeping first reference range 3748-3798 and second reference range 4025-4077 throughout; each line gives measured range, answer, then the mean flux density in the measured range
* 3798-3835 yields 0.04 mag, 26.2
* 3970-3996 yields 0.07 mag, 34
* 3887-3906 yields 0.08 mag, 29.3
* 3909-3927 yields -0.09 mag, 35.6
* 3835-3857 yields 0.02 mag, 28.2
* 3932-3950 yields 0.12 mag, 30.3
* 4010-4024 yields -0.07 mag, 40.4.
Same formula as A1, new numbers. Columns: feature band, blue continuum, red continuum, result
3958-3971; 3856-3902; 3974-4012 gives 0.29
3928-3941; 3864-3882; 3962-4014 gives 0.47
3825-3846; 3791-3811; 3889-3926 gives 0.20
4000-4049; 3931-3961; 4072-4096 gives -0.17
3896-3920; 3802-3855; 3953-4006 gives -0.13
